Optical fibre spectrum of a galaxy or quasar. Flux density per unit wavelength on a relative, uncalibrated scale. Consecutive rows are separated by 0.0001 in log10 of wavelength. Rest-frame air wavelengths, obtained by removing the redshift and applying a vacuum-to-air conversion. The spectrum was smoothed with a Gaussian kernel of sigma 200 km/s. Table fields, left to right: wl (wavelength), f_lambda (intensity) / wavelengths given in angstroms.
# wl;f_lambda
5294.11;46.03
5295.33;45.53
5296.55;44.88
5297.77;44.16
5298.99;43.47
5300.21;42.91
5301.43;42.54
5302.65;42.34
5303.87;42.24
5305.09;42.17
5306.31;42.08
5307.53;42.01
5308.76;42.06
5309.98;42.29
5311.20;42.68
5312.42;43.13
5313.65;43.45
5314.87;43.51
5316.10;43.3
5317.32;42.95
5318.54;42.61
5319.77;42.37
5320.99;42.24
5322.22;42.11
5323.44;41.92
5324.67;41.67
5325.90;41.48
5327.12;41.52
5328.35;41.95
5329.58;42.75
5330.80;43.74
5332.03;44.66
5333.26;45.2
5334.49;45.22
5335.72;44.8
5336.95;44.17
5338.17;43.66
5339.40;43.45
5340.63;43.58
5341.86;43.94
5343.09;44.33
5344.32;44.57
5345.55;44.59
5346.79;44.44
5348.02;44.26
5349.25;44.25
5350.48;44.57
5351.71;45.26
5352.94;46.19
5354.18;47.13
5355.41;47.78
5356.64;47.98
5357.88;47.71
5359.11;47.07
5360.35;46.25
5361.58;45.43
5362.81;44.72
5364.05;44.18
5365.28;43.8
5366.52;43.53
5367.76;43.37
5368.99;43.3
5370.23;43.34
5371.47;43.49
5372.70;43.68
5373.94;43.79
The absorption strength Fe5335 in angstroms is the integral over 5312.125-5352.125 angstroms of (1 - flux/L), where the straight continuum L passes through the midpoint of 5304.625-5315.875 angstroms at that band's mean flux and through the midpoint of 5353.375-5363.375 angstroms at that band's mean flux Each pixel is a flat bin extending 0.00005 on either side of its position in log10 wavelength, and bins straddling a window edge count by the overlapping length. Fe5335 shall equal 0.9 angstroms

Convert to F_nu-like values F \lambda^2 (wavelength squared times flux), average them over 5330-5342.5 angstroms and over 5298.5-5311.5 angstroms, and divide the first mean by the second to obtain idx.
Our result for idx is 1.05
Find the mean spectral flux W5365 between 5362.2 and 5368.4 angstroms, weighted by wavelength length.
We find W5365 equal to 43.9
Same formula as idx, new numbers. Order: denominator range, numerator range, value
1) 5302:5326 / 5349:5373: 1.08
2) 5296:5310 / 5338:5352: 1.05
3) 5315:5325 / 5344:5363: 1.09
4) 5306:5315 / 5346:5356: 1.08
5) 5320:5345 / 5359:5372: 1.03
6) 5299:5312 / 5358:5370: 1.08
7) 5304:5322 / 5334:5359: 1.07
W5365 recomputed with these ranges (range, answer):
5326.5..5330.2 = 42.2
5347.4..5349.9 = 44.3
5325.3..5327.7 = 41.6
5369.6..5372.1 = 43.4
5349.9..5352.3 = 45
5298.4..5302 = 43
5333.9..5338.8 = 44.5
